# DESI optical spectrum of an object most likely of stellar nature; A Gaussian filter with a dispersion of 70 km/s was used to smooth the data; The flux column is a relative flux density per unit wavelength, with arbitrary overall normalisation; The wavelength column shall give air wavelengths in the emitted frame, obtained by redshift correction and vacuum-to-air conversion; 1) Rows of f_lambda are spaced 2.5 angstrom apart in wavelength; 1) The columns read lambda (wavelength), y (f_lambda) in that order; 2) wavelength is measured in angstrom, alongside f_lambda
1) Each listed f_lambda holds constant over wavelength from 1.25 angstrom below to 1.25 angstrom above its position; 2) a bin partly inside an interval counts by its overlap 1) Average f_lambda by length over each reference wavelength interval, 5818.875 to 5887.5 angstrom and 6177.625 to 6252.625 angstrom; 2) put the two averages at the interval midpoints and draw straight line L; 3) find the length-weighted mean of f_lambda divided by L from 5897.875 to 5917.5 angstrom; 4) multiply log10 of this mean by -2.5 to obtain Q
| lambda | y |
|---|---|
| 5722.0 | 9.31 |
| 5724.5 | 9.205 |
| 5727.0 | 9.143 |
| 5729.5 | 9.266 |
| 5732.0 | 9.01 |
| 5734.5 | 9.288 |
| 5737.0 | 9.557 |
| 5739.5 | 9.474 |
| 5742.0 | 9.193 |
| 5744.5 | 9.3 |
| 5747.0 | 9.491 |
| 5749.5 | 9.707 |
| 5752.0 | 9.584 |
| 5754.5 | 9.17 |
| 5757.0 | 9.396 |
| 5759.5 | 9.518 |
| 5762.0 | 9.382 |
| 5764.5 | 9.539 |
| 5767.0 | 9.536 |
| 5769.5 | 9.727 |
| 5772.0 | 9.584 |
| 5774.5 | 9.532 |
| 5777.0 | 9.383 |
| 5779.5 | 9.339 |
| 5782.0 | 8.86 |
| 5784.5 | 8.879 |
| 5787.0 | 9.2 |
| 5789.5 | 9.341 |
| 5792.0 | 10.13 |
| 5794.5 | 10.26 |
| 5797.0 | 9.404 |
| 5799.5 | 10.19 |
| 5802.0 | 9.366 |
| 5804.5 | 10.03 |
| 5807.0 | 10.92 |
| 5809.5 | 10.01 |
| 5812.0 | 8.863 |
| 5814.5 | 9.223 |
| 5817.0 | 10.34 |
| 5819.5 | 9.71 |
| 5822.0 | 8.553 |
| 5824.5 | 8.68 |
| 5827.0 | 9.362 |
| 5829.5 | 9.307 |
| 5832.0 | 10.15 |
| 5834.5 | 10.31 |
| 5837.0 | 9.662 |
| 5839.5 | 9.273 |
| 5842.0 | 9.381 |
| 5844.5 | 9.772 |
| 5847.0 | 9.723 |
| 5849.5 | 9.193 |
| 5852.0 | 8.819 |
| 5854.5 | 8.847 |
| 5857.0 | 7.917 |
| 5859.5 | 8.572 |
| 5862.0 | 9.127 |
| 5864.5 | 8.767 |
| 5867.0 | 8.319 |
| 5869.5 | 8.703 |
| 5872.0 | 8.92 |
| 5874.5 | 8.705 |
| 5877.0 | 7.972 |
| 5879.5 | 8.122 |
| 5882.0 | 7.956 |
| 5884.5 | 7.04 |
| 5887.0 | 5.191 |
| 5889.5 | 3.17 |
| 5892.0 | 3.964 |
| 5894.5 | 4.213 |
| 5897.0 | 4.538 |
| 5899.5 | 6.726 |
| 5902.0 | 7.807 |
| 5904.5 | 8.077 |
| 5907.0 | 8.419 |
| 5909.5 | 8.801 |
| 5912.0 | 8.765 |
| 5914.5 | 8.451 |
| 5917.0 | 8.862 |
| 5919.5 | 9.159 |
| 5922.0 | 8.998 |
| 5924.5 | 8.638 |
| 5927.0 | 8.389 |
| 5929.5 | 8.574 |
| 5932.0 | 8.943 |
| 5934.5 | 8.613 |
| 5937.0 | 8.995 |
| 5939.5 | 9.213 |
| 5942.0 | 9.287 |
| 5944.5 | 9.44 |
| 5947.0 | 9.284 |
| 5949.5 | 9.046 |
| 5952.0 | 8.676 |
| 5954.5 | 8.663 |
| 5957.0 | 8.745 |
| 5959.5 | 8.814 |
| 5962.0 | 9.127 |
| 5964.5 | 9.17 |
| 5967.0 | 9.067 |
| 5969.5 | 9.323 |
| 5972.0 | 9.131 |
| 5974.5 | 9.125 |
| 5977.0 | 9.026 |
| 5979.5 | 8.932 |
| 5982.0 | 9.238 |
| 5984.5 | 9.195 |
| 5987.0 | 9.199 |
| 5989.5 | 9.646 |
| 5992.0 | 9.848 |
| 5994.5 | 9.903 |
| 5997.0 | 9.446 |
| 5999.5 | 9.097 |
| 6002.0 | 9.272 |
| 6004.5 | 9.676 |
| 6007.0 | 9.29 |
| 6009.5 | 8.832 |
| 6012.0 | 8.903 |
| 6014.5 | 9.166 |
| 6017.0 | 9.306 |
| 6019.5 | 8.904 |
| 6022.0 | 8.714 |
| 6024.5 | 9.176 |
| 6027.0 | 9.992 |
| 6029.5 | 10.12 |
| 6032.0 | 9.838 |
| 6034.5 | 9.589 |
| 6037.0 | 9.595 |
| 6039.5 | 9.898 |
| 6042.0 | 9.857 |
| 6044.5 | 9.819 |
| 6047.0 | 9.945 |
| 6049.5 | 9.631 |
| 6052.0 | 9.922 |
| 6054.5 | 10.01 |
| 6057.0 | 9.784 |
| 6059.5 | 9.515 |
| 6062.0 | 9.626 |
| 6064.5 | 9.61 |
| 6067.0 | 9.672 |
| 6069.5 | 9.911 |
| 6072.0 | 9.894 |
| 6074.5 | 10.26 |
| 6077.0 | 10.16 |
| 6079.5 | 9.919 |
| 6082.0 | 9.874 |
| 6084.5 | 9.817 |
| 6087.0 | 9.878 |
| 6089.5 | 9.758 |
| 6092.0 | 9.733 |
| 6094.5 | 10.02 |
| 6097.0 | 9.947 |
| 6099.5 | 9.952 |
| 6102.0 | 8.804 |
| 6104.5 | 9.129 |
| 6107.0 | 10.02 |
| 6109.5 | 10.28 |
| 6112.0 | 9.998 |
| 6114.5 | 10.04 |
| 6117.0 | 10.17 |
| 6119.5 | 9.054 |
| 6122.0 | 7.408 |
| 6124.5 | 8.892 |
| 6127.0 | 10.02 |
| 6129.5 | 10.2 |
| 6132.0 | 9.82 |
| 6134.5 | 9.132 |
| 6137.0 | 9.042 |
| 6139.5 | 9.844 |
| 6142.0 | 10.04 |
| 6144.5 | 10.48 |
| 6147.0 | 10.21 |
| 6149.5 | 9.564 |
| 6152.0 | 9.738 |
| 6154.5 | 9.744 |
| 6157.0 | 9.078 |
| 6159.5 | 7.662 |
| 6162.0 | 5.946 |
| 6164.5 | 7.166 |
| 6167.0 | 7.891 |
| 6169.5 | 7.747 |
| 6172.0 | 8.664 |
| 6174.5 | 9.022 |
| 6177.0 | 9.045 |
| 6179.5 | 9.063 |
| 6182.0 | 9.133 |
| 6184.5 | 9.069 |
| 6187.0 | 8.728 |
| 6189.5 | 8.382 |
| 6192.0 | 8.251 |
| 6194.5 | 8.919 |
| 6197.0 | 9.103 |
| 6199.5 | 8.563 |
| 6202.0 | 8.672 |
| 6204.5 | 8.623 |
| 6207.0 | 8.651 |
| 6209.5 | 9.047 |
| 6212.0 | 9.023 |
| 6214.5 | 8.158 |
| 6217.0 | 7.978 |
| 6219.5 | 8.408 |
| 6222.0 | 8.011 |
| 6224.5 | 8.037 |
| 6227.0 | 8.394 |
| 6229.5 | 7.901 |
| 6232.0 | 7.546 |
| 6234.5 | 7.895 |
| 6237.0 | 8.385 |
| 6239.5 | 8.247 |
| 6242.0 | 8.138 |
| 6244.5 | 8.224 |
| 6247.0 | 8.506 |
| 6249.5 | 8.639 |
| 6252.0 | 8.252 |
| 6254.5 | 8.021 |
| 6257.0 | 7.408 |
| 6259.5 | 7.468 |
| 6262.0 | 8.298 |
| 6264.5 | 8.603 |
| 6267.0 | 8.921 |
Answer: 0.08 mag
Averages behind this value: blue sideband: 8.82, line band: 8.14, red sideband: 8.47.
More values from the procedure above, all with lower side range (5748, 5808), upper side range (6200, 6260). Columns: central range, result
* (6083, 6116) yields -0.138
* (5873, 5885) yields 0.156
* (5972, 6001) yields -0.043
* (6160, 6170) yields 0.175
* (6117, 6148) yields -0.120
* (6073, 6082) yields -0.160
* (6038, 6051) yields -0.121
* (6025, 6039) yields -0.113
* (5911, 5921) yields 0.043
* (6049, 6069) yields -0.115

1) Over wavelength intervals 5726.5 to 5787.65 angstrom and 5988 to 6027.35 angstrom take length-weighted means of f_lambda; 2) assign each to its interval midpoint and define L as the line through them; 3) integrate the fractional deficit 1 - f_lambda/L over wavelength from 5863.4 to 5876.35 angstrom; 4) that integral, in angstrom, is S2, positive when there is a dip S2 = 0.96 angstrom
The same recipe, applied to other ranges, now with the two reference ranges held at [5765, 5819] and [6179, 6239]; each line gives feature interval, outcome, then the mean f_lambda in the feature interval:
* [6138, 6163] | -1.77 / 9.26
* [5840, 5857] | 0.51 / 9.19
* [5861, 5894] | 7.38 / 7.3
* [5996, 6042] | -1.98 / 9.39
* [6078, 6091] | -1.51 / 9.85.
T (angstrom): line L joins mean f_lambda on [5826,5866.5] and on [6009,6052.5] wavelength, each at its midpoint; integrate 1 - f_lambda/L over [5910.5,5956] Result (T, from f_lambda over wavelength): 2.4 angstrom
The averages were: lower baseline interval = 9.24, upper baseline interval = 9.52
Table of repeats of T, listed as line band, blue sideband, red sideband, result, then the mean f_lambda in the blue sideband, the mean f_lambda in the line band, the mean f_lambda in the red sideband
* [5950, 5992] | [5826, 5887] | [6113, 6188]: -0.8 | 8.84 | 9.09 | 9.06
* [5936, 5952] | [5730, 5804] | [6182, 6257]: -0.2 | 9.46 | 9.17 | 8.4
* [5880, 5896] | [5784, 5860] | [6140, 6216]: 6.8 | 9.48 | 5.38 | 8.79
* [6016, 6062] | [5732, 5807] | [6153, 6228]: -4.2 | 9.51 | 9.65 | 8.48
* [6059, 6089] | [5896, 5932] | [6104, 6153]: -1.8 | 8.21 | 9.85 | 9.66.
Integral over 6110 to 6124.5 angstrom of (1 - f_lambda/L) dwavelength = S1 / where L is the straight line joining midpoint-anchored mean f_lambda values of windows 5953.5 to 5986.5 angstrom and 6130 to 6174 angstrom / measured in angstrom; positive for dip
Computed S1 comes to -0.61 angstrom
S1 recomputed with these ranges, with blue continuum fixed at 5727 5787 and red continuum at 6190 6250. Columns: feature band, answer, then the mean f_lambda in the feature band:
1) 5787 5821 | -1.93 angstrom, 9.8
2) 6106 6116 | -1.71 angstrom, 10.1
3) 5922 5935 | 0.49 angstrom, 8.67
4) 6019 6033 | -1.09 angstrom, 9.48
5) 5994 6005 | -0.72 angstrom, 9.44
